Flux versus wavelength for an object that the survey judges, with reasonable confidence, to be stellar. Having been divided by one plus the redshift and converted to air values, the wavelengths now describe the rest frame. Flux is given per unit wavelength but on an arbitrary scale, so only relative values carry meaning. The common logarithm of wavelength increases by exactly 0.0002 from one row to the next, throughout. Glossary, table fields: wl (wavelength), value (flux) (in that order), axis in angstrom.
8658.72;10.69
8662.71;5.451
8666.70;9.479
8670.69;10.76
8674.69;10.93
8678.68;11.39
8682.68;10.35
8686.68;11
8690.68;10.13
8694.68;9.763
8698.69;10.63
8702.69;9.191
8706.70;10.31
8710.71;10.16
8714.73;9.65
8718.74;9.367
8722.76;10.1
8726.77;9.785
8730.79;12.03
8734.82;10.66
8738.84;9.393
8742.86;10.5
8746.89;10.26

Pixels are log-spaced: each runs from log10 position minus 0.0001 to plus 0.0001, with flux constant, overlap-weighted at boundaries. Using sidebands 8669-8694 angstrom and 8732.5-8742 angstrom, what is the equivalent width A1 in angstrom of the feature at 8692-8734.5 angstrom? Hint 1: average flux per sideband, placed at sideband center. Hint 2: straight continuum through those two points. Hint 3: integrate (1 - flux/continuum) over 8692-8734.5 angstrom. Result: 1.07 angstrom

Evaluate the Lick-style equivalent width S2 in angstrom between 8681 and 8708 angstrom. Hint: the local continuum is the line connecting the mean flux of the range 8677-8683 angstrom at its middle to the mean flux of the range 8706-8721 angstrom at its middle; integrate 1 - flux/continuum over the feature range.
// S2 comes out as 0.75 angstrom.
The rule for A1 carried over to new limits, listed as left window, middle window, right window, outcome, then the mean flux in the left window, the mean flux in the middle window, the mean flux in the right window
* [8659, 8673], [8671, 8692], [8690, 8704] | -3.1 angstrom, 8.87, 10.8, 9.95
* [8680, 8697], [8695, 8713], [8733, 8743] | 0.4 angstrom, 10.4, 10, 10.1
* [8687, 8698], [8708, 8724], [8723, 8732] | 1.0 angstrom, 10.2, 9.82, 10.7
